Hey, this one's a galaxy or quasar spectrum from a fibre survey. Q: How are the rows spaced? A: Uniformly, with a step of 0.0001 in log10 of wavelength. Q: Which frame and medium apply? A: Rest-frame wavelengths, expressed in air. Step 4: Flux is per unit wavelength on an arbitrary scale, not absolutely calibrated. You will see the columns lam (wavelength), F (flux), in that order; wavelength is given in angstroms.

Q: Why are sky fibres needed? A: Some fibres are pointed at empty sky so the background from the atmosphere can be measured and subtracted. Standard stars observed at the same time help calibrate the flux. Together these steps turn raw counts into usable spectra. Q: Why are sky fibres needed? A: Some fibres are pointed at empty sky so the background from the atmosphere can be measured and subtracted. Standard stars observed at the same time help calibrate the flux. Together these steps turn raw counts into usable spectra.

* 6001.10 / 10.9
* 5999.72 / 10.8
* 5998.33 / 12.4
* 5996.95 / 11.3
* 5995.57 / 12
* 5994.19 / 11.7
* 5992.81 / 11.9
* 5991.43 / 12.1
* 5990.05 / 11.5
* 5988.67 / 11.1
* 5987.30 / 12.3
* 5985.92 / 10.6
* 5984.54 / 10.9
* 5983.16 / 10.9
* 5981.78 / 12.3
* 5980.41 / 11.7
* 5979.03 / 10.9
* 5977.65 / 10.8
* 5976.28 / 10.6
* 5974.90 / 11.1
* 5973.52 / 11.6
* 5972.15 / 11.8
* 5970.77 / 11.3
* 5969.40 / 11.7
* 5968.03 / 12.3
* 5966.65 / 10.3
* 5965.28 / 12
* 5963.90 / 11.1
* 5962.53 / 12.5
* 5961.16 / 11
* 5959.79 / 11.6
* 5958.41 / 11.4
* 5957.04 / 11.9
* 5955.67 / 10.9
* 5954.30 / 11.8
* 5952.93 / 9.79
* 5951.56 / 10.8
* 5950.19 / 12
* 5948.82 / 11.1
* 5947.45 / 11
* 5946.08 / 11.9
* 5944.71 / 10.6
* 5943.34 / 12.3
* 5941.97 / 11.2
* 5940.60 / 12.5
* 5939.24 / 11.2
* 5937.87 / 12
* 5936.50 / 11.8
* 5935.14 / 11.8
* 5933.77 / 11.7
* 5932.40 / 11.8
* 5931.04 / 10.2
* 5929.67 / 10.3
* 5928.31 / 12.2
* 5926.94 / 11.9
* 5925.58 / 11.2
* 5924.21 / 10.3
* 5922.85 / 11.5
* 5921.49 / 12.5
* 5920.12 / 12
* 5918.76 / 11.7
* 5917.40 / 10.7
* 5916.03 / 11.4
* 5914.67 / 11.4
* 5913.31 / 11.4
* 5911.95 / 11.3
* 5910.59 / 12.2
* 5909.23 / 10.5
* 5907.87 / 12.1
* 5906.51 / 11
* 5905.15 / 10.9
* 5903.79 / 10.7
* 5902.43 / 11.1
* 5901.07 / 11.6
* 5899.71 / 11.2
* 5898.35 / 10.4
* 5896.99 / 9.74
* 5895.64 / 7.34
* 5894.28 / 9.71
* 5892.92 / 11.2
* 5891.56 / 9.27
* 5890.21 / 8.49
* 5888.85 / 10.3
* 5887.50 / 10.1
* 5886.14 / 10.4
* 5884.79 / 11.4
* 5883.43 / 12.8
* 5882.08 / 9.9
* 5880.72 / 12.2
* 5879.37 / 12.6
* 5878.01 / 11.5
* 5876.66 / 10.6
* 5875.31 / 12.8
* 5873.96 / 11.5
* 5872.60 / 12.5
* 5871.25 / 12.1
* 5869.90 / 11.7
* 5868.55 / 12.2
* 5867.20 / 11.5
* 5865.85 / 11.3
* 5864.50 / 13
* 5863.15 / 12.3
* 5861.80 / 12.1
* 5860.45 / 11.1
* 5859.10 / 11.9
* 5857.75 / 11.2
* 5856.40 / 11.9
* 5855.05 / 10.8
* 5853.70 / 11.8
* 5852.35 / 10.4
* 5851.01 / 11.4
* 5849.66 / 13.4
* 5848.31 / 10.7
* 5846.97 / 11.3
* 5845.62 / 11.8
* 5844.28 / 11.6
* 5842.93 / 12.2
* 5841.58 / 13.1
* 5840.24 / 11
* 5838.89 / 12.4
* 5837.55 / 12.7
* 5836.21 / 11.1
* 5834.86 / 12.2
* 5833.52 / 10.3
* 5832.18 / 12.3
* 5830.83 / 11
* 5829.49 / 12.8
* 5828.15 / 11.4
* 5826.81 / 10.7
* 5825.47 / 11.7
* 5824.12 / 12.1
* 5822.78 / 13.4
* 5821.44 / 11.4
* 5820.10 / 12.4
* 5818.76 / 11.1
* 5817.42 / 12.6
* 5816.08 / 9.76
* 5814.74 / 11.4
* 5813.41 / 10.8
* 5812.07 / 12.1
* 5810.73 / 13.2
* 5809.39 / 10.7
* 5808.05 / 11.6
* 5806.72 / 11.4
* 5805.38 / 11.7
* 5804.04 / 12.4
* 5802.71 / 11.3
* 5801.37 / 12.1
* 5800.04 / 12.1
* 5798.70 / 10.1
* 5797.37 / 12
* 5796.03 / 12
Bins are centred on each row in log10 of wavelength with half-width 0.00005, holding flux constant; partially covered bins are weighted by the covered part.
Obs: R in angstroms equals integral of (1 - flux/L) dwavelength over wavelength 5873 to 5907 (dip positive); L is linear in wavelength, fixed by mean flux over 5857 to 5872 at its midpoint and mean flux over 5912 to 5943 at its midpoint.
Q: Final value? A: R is 2.8 angstroms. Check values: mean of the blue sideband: 11.9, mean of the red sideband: 11.5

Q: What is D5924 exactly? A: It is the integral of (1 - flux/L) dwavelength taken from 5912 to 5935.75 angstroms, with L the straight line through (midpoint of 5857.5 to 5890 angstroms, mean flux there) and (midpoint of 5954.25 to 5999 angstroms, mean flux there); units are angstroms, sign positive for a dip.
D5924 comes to 0.3 angstroms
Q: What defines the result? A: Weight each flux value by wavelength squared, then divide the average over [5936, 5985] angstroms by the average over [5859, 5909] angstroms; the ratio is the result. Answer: 1.1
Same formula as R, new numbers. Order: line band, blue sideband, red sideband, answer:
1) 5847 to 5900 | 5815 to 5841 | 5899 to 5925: 1.43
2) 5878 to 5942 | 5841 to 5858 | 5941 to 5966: 2.28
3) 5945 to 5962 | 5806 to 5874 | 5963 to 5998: 0.36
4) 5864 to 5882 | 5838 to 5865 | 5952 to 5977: -0.29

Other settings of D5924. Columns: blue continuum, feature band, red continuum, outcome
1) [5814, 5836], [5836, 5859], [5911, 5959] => -0.2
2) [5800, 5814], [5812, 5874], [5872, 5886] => 0.0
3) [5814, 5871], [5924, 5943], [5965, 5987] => -0.1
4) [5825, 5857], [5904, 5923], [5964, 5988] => 0.1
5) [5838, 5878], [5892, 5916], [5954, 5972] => 1.8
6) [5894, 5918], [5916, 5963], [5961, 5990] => -1.4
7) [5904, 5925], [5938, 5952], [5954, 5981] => -0.1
